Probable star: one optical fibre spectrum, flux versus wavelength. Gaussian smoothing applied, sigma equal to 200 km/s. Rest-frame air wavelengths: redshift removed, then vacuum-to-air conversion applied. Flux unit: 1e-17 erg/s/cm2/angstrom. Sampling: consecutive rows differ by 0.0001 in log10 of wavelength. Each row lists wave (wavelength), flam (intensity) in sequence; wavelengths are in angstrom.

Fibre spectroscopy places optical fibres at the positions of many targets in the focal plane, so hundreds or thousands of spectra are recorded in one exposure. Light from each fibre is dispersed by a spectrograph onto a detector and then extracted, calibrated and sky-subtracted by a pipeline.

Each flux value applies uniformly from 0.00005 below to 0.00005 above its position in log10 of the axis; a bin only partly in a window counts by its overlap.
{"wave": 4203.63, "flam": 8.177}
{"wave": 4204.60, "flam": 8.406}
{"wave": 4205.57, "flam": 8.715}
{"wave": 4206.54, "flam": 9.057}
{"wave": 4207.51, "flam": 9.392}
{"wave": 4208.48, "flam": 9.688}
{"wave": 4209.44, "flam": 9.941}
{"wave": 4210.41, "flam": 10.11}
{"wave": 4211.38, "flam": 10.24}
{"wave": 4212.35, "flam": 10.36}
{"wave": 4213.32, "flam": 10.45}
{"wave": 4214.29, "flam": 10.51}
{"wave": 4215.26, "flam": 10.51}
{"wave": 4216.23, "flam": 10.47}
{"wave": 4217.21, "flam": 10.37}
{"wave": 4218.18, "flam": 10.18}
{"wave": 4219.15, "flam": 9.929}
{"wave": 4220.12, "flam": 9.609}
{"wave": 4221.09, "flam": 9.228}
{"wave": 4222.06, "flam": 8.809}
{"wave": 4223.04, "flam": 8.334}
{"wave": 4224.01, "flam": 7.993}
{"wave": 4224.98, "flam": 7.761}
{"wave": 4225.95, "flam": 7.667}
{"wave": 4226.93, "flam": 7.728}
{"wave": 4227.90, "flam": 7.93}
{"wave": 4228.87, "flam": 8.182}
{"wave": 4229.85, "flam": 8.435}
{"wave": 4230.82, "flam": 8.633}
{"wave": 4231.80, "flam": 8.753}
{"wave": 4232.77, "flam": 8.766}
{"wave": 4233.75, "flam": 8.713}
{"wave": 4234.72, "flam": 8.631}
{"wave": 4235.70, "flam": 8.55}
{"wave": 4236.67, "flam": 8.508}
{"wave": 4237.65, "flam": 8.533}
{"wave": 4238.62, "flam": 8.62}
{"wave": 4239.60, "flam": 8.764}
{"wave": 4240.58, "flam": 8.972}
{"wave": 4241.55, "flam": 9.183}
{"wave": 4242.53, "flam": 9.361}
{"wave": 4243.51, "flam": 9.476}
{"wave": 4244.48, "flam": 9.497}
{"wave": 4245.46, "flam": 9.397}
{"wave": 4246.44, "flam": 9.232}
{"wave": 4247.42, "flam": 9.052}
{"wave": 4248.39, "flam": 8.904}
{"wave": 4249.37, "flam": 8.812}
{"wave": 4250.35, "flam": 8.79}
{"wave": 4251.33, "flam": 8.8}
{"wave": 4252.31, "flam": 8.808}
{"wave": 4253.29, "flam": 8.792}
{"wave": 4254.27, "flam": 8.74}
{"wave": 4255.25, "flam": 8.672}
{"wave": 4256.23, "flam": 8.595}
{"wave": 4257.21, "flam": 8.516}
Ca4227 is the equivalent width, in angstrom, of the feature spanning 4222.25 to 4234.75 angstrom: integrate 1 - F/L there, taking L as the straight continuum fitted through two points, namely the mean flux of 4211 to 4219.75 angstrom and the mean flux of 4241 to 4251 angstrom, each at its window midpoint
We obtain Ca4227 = 2.0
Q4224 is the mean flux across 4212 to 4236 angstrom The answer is 9.05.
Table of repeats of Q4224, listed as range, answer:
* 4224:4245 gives 8.59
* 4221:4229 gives 8.13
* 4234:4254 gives 8.93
